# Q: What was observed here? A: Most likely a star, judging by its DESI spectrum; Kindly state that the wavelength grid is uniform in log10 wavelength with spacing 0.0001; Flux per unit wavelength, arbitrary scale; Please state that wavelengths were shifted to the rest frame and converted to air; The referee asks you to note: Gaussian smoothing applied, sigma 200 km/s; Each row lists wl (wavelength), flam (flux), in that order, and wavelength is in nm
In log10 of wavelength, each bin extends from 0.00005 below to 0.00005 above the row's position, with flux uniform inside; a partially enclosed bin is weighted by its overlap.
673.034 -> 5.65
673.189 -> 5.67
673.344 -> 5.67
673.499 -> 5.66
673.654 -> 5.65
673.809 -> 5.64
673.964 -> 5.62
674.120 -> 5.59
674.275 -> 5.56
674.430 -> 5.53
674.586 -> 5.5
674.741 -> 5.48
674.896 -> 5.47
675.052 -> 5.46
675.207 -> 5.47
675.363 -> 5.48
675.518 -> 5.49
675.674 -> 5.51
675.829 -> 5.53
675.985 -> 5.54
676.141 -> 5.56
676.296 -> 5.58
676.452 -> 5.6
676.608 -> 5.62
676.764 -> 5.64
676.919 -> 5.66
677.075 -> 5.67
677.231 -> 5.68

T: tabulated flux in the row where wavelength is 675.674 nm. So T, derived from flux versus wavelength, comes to 5.51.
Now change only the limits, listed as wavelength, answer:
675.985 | 5.54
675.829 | 5.53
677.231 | 5.68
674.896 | 5.47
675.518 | 5.49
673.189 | 5.67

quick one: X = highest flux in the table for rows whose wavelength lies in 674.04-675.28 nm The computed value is 5.59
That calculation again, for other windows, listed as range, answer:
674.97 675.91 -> 5.53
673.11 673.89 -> 5.67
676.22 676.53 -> 5.6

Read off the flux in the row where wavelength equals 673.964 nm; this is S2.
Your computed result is 5.62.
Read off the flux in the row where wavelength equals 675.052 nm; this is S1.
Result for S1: 5.46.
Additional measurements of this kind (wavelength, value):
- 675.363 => 5.48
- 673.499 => 5.66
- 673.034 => 5.65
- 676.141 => 5.56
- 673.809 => 5.64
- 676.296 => 5.58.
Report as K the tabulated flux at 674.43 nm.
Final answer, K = 5.53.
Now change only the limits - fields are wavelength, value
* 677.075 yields 5.67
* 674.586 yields 5.5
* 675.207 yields 5.47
